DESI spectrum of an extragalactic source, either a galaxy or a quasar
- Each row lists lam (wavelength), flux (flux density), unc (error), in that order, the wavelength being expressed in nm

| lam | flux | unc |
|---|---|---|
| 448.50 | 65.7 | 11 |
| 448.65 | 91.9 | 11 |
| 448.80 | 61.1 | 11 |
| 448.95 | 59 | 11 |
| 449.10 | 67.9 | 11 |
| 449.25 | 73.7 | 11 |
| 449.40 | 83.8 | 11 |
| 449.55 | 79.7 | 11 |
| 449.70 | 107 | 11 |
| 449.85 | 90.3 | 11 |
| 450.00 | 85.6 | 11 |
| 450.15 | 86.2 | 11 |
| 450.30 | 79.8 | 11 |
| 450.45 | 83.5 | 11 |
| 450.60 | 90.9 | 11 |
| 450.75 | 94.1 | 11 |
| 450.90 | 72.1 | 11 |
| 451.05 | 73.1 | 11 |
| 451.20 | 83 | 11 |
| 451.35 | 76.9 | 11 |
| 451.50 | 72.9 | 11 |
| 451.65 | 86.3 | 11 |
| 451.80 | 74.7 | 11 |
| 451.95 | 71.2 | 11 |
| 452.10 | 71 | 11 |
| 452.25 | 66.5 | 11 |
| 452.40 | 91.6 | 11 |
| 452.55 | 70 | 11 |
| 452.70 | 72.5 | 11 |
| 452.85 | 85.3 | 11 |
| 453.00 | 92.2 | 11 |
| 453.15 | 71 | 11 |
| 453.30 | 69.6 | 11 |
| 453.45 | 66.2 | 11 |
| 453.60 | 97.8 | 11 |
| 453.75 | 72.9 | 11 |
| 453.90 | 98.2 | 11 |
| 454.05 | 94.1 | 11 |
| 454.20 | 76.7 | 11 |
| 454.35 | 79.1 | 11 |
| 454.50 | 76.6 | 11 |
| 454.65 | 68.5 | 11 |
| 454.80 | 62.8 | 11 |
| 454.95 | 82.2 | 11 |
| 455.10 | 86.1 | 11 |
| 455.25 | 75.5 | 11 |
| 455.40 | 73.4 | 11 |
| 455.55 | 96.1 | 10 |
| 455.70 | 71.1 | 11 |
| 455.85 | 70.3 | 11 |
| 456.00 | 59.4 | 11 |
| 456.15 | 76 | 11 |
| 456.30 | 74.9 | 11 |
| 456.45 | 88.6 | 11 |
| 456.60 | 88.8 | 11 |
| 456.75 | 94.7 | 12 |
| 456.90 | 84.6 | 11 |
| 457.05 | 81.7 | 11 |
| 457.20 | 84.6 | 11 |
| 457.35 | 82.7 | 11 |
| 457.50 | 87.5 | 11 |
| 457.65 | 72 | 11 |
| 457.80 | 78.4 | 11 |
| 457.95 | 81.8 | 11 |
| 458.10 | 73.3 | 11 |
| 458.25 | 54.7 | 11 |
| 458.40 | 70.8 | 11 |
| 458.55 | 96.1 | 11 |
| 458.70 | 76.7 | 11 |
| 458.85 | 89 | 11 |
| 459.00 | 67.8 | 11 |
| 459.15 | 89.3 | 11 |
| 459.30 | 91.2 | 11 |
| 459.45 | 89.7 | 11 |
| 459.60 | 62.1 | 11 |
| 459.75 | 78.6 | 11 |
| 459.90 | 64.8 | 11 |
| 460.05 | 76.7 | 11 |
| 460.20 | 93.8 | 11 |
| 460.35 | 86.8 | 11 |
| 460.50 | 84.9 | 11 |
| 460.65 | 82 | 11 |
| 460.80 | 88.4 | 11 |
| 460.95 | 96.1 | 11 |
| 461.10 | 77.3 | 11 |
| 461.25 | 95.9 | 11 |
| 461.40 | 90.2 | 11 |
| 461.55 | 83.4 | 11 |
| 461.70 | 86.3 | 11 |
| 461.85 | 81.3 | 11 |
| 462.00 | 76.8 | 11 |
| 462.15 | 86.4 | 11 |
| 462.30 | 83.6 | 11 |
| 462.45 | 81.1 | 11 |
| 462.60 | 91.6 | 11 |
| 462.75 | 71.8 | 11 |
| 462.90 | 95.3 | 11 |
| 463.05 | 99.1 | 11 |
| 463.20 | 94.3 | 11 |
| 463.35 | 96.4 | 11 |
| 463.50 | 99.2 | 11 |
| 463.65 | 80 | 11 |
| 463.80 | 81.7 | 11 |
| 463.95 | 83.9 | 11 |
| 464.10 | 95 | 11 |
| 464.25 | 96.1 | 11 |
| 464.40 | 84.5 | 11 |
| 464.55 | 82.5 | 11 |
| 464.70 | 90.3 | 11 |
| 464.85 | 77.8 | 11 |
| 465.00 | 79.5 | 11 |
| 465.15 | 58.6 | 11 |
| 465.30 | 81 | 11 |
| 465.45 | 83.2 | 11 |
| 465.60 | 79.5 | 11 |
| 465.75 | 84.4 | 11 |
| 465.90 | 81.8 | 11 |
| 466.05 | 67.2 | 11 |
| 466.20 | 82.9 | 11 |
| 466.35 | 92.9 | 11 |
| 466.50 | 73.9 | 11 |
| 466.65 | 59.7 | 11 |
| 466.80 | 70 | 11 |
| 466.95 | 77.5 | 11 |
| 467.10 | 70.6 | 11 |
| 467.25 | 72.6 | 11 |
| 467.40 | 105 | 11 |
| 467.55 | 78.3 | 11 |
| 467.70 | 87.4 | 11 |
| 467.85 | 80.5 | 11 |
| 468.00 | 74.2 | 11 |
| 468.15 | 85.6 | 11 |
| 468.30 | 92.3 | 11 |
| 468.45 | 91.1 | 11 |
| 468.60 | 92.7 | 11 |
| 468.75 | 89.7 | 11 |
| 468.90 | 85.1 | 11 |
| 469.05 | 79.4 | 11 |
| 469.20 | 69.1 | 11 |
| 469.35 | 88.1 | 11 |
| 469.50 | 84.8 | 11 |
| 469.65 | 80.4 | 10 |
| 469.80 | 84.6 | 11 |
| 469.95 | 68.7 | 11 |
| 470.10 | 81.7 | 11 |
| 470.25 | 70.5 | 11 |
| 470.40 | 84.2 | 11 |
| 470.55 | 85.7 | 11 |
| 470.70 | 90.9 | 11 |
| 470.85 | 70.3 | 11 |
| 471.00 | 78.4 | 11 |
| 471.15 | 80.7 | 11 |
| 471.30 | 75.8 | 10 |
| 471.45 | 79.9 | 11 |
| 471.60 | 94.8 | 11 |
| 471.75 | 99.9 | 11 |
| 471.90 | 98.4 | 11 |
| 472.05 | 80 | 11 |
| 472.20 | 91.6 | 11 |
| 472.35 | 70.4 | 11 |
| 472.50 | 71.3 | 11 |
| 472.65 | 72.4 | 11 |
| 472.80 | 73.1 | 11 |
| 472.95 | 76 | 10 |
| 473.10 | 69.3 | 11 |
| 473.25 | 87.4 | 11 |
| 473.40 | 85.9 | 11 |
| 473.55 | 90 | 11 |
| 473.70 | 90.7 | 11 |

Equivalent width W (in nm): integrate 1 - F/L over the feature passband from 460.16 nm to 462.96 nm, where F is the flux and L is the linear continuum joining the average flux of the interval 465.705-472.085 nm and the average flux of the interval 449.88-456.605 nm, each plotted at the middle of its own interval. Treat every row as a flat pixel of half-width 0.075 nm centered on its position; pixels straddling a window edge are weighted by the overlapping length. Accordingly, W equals -0.183 nm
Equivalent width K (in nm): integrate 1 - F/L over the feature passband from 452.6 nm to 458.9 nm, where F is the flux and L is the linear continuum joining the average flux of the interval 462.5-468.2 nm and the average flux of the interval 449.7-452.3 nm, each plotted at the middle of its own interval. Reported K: 0.165 nm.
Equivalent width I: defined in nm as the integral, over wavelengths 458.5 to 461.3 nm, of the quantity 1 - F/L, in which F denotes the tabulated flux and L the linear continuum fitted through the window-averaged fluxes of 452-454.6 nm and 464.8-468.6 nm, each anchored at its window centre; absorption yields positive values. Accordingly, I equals -0.13 nm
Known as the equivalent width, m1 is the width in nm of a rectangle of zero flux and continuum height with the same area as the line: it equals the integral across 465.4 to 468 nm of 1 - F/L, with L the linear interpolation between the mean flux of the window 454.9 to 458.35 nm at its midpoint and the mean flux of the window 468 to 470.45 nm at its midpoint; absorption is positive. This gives 0.09 nm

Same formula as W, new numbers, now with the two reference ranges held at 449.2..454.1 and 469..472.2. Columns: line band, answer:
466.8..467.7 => 0.020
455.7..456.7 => 0.063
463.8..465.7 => -0.013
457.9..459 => 0.067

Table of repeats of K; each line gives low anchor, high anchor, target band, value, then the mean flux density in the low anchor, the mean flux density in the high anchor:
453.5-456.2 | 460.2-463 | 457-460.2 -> 0.145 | 78.6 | 85.9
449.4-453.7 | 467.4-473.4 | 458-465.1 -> -0.215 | 80.8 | 82.3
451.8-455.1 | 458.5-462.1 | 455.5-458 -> 0.001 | 78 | 83.5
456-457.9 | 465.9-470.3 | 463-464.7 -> -0.188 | 81.9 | 80.6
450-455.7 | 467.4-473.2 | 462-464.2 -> -0.196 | 79.4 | 82.1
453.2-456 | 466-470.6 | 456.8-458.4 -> 0.014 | 78.1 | 80.9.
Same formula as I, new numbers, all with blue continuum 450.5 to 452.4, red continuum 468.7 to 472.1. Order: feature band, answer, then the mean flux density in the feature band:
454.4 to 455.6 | 0.03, 77.3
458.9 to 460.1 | 0.04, 77.8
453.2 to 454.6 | -0.03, 80.8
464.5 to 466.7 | 0.08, 78.5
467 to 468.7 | -0.05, 84.5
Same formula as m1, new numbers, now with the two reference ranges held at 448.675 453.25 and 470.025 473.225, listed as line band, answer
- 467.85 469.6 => -0.08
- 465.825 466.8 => 0.05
